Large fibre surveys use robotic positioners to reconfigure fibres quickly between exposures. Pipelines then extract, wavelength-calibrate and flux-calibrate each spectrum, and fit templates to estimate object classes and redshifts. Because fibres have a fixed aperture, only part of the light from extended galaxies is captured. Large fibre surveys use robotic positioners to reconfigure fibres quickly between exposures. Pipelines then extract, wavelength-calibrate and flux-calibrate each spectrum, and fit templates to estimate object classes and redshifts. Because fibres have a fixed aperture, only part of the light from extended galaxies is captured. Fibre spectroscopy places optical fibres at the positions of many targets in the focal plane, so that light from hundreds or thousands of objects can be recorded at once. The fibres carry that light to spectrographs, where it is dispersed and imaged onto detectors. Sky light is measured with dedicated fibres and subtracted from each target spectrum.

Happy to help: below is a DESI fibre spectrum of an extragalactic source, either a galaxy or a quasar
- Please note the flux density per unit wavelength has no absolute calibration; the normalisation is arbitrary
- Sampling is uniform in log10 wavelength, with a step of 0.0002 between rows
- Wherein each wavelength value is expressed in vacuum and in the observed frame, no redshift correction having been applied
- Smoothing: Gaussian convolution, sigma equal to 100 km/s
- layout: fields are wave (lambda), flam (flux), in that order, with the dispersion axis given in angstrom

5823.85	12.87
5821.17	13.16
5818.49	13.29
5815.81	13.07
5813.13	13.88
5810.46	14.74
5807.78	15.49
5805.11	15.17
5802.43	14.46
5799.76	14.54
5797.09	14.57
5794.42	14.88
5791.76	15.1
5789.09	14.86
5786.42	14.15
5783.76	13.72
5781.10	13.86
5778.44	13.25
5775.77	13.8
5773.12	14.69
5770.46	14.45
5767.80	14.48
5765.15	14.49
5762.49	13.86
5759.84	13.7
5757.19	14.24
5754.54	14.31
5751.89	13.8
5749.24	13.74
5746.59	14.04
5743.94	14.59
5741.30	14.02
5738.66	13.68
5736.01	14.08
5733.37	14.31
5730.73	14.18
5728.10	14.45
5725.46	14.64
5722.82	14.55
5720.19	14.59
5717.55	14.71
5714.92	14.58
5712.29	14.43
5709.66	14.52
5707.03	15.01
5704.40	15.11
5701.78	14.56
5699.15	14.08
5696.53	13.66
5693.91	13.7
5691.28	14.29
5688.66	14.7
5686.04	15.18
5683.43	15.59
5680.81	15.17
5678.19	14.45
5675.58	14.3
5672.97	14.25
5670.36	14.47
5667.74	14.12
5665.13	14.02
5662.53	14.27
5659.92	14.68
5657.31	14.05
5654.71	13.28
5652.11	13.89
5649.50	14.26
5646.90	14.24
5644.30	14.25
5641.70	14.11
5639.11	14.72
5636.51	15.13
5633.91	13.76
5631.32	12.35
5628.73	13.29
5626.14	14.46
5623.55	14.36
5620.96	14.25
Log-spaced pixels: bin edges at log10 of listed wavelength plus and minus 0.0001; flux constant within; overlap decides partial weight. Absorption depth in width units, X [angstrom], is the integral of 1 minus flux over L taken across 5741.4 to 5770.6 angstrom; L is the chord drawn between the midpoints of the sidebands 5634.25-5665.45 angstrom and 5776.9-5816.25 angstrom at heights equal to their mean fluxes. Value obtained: 0.5 angstrom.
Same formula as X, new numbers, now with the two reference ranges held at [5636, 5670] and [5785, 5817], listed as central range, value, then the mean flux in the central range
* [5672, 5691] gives -0.67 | 14.8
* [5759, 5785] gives 0.85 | 14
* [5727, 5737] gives 0.11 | 14.3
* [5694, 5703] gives 0.18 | 14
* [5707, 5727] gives -0.32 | 14.6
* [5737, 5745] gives 0.20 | 14.1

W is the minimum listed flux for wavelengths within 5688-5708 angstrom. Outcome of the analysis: 13.66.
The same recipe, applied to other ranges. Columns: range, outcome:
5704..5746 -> 13.68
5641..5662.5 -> 13.28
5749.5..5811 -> 13.25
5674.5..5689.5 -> 14.3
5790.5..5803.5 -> 14.46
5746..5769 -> 13.7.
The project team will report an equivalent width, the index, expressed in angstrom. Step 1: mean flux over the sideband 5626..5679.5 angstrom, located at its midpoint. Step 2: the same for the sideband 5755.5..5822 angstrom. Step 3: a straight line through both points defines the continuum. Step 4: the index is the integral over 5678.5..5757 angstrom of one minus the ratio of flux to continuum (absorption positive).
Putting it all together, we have -1.4 angstrom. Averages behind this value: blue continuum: 14.1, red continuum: 14.2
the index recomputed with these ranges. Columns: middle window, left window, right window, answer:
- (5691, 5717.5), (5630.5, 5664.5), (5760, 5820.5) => -0.45 angstrom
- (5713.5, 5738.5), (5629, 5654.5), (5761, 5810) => -0.27 angstrom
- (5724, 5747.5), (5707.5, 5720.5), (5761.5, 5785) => 0.28 angstrom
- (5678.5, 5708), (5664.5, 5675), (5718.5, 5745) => -0.77 angstrom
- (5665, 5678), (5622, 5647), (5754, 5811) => -0.11 angstrom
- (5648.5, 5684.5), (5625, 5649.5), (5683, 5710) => -0.09 angstrom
